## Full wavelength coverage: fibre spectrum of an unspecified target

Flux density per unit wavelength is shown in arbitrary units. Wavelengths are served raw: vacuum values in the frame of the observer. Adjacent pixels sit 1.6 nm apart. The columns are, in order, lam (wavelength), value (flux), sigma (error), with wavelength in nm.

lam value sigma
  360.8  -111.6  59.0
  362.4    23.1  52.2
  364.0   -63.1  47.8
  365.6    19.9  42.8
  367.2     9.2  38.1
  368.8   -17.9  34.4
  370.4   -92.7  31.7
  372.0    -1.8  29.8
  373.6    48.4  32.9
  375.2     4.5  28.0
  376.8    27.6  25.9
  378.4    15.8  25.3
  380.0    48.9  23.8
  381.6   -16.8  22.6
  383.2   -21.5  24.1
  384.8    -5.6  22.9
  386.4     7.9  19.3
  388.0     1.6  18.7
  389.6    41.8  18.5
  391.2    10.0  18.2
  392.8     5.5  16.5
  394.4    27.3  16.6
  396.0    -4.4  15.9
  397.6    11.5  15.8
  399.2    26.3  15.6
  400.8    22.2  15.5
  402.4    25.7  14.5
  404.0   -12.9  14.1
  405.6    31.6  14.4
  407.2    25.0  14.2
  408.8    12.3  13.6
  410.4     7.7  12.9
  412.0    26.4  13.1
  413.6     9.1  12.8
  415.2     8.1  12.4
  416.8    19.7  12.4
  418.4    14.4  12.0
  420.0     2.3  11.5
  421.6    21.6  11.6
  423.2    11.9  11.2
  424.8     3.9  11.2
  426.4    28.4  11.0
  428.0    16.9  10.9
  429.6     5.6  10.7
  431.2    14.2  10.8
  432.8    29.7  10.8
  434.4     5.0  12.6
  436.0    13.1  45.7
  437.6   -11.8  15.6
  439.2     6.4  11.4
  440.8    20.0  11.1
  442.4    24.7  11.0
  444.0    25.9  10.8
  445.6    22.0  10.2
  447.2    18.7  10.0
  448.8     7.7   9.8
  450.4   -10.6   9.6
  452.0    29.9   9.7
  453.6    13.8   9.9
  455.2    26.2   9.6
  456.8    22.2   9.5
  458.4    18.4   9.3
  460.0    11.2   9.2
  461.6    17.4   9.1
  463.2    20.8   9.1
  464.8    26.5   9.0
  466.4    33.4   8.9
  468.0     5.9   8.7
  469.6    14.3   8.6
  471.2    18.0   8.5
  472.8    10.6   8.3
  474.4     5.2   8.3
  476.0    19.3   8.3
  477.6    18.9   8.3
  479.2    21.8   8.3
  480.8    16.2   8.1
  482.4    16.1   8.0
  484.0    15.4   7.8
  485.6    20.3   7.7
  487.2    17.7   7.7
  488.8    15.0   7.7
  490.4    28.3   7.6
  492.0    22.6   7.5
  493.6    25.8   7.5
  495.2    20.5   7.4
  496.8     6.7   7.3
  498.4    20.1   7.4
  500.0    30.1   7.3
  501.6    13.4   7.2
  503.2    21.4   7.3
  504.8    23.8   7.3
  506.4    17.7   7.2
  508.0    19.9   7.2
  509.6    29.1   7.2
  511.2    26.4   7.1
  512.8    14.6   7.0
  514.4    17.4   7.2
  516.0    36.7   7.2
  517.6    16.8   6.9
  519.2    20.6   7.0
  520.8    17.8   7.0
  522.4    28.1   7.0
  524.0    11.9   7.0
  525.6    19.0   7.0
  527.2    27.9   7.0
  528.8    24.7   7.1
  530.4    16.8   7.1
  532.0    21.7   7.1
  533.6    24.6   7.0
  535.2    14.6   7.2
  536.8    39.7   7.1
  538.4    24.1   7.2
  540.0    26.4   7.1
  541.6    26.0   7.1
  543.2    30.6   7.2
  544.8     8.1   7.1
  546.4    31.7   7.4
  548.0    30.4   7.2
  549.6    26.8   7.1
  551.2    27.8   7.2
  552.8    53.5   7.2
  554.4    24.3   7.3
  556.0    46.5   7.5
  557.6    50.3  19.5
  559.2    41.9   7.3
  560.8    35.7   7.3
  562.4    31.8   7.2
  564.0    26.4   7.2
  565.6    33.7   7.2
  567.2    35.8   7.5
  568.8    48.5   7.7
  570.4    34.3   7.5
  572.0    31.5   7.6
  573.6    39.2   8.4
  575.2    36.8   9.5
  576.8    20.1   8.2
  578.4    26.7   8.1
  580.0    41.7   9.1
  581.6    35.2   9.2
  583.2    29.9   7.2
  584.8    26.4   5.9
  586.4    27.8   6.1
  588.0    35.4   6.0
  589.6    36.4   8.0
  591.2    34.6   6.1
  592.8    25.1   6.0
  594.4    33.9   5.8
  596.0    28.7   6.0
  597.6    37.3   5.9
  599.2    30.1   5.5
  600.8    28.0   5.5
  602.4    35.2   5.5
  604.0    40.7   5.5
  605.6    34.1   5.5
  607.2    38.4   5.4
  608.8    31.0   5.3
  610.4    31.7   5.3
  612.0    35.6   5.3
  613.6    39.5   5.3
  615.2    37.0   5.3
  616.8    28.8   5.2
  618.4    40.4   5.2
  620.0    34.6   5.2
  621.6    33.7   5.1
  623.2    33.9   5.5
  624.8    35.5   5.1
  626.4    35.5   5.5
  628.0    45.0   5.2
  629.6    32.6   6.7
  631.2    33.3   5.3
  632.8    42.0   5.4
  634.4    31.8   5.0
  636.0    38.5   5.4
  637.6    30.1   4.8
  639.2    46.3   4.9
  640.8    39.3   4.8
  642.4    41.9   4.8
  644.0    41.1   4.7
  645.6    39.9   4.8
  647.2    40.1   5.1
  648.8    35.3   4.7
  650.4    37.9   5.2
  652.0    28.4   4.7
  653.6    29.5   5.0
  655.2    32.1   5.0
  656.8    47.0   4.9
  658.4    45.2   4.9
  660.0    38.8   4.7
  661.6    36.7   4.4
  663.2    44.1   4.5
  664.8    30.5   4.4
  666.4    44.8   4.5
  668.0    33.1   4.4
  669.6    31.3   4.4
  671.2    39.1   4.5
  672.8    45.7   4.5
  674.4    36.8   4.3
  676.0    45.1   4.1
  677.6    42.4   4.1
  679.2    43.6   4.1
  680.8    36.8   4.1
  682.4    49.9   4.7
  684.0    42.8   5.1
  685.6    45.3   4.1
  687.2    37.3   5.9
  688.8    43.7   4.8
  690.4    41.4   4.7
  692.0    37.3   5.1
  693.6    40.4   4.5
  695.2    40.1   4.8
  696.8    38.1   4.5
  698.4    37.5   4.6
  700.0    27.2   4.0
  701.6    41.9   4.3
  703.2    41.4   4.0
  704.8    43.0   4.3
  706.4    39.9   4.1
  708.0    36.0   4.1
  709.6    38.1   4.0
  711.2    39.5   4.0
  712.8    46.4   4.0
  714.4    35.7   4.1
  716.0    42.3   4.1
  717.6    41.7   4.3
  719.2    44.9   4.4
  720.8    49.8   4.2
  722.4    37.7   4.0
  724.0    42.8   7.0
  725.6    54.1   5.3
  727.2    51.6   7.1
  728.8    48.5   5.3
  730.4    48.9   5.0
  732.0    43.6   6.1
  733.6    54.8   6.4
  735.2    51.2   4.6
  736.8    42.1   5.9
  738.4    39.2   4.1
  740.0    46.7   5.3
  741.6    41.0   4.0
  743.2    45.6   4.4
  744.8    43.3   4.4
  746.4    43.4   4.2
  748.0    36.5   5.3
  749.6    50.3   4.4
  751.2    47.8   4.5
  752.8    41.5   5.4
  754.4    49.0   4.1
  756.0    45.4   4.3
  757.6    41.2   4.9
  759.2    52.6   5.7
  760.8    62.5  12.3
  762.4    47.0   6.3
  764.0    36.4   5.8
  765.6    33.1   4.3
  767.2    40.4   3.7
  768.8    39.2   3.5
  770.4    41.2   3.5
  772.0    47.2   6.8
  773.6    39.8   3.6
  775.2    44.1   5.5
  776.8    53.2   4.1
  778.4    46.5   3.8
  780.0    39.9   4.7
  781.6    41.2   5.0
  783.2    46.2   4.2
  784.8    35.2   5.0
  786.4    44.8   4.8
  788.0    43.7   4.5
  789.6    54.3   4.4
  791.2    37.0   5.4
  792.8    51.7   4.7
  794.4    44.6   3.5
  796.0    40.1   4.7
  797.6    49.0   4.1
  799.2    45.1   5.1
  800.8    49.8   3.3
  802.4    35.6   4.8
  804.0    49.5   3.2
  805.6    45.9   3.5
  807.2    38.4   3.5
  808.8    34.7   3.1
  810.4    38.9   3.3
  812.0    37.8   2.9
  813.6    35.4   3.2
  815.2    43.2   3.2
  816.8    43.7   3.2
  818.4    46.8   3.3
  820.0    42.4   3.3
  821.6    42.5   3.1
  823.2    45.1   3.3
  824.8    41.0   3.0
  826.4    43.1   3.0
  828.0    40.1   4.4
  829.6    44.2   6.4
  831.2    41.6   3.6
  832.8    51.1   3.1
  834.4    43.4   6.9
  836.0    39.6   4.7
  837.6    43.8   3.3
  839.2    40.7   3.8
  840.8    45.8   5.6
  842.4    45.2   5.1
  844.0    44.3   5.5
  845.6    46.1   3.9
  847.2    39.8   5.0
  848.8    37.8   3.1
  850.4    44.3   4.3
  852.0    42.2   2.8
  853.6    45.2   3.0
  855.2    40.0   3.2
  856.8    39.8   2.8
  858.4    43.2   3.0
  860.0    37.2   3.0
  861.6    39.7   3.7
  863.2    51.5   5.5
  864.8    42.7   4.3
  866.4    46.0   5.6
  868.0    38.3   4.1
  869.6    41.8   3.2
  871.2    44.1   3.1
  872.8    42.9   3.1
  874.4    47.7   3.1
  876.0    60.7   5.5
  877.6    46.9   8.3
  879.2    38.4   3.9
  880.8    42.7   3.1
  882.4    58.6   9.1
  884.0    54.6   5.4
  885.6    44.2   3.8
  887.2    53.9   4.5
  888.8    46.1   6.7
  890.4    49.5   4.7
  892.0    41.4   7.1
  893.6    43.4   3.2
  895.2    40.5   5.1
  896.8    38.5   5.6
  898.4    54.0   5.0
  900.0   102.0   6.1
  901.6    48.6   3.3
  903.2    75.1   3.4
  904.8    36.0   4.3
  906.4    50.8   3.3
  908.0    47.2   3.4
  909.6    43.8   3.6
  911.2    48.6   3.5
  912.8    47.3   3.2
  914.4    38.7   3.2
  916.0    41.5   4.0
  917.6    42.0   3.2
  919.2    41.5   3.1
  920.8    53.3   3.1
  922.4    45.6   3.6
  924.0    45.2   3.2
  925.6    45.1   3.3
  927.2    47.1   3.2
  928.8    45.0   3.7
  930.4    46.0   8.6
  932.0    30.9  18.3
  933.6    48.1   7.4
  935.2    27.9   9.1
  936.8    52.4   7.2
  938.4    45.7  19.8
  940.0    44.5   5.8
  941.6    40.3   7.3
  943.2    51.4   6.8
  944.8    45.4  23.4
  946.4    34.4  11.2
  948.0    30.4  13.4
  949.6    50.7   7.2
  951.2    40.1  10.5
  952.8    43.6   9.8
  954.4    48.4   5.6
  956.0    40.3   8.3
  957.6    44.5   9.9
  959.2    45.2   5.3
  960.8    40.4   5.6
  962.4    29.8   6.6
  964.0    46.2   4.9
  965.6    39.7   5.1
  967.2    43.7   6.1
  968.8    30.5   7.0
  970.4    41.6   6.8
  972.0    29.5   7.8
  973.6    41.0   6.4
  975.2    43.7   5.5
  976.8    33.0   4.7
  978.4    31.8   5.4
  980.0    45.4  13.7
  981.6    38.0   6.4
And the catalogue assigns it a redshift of 0.37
